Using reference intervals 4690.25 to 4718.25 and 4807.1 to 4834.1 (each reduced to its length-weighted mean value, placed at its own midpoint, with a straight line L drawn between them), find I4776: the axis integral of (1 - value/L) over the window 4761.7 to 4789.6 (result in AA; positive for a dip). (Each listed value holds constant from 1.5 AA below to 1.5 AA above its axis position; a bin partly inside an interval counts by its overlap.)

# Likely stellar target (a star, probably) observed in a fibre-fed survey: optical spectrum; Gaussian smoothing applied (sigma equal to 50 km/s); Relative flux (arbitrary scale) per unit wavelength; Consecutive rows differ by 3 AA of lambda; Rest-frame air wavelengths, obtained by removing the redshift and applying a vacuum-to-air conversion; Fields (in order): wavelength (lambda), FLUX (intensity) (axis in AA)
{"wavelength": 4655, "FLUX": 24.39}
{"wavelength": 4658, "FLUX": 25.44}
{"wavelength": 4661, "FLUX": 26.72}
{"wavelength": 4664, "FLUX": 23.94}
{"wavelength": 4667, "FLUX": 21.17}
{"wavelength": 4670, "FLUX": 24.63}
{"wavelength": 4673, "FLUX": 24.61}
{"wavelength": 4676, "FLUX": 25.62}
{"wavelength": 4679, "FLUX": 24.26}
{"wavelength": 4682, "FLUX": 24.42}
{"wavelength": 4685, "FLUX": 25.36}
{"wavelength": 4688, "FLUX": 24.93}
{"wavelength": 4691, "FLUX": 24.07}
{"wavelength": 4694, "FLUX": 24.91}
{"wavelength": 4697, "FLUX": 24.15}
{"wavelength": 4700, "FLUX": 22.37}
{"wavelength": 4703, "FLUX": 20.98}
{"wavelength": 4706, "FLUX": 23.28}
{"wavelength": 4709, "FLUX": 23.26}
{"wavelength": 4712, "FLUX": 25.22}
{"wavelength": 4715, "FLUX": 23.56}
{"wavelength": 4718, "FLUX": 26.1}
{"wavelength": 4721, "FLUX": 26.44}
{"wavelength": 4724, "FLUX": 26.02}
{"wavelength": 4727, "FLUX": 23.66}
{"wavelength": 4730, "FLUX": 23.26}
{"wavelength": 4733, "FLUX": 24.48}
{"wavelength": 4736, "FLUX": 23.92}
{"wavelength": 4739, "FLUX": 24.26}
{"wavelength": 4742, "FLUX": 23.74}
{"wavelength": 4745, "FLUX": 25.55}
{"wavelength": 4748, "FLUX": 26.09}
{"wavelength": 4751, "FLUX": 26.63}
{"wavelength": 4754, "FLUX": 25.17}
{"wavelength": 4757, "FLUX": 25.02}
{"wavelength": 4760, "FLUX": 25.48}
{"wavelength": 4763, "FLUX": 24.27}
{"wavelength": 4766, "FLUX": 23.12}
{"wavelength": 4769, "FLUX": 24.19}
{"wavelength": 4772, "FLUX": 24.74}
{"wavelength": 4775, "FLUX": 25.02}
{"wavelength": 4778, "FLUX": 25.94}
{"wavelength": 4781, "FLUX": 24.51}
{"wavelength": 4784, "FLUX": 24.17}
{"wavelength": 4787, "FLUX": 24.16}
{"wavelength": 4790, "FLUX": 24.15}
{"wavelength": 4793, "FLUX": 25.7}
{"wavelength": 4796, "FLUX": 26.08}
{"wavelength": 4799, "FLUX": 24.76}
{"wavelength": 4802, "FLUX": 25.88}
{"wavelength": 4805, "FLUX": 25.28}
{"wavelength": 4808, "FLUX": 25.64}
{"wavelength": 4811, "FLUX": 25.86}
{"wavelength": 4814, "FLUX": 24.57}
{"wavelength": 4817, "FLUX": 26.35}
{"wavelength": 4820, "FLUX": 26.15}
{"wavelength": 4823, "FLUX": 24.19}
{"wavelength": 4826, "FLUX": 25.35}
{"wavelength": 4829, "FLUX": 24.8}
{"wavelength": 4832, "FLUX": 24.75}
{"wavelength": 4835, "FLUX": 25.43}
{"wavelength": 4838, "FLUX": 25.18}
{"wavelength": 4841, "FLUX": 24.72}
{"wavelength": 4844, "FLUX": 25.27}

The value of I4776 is 0.3 AA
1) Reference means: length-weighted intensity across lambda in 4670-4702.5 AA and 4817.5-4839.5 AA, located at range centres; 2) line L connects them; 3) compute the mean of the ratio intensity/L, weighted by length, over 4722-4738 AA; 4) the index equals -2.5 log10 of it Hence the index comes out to 0.01 mag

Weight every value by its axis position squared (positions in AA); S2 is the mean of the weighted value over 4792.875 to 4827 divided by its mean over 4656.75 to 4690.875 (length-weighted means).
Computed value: 1.1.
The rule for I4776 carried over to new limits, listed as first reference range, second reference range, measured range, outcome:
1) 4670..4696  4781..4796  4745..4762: -0.6 AA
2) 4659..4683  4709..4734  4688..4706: 0.9 AA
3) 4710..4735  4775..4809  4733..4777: 0.2 AA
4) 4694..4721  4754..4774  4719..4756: -1.1 AA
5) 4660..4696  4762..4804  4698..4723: 0.7 AA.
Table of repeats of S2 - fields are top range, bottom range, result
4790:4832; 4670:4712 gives 1.11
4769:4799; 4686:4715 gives 1.09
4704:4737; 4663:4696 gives 1.02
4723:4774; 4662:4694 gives 1.04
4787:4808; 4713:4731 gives 1.05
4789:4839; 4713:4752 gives 1.05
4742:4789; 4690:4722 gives 1.06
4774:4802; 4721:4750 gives 1.03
